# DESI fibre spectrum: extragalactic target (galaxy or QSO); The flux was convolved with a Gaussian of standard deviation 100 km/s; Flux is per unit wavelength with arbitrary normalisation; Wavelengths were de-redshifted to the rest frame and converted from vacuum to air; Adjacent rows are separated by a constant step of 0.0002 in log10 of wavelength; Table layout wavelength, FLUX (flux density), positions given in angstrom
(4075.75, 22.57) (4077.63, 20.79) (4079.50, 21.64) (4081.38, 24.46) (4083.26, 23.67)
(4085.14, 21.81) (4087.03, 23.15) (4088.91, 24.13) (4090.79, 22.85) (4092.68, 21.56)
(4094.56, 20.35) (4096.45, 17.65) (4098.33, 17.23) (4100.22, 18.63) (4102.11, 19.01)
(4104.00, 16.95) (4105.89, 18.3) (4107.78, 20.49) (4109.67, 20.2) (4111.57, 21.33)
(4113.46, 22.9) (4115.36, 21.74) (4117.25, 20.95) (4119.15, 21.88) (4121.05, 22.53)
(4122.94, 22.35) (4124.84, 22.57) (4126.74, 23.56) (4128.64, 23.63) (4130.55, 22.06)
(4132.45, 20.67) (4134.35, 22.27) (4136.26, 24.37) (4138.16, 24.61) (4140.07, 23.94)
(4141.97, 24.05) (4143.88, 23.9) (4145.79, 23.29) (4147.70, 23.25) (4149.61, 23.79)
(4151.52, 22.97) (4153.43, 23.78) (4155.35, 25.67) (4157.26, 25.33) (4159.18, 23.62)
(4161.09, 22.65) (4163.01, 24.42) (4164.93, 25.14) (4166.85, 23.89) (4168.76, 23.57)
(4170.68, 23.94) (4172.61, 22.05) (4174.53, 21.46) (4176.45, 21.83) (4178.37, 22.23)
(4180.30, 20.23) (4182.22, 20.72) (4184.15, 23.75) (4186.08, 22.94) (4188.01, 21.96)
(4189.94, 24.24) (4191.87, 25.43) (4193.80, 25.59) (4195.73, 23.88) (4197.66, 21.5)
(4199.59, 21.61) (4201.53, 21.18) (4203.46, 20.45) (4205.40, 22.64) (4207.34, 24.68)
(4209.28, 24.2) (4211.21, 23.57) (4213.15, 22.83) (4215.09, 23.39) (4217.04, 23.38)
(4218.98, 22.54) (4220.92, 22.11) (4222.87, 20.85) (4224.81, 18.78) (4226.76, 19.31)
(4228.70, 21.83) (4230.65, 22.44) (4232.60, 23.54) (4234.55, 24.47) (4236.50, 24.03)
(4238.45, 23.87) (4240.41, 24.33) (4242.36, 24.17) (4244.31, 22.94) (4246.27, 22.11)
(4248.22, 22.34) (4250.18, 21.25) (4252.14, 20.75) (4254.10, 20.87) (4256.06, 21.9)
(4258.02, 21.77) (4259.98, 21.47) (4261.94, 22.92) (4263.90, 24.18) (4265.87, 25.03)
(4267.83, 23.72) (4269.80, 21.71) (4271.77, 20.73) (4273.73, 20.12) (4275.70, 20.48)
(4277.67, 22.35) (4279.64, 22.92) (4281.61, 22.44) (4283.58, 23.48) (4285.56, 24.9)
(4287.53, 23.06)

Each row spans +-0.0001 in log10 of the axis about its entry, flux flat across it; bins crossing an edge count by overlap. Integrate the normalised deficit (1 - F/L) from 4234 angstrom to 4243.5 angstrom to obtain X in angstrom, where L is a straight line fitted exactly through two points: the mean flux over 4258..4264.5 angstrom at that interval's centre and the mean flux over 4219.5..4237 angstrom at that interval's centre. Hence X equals -0.9 angstrom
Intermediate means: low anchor 21.9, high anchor 22.6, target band 24.1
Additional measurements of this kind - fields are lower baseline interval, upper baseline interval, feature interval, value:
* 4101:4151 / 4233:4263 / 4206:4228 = 0.2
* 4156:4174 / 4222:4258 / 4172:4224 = 1.1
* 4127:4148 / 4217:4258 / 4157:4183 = 0.1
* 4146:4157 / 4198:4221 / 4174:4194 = 0.5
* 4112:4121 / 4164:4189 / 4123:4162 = -2.2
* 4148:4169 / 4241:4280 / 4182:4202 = 0.3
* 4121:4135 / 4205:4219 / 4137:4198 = -1.3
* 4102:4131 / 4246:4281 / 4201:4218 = -0.9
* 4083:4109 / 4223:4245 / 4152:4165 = -1.8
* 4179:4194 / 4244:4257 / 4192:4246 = -1.2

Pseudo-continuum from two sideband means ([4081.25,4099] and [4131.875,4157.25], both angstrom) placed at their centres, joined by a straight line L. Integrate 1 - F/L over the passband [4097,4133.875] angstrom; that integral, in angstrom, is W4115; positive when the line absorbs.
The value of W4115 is 2.8 angstrom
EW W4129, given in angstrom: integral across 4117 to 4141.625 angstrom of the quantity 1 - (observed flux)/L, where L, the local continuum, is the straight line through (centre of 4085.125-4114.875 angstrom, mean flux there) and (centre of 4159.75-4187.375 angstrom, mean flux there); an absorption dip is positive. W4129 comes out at -1.7 angstrom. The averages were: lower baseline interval 20.4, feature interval 22.8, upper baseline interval 22.8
